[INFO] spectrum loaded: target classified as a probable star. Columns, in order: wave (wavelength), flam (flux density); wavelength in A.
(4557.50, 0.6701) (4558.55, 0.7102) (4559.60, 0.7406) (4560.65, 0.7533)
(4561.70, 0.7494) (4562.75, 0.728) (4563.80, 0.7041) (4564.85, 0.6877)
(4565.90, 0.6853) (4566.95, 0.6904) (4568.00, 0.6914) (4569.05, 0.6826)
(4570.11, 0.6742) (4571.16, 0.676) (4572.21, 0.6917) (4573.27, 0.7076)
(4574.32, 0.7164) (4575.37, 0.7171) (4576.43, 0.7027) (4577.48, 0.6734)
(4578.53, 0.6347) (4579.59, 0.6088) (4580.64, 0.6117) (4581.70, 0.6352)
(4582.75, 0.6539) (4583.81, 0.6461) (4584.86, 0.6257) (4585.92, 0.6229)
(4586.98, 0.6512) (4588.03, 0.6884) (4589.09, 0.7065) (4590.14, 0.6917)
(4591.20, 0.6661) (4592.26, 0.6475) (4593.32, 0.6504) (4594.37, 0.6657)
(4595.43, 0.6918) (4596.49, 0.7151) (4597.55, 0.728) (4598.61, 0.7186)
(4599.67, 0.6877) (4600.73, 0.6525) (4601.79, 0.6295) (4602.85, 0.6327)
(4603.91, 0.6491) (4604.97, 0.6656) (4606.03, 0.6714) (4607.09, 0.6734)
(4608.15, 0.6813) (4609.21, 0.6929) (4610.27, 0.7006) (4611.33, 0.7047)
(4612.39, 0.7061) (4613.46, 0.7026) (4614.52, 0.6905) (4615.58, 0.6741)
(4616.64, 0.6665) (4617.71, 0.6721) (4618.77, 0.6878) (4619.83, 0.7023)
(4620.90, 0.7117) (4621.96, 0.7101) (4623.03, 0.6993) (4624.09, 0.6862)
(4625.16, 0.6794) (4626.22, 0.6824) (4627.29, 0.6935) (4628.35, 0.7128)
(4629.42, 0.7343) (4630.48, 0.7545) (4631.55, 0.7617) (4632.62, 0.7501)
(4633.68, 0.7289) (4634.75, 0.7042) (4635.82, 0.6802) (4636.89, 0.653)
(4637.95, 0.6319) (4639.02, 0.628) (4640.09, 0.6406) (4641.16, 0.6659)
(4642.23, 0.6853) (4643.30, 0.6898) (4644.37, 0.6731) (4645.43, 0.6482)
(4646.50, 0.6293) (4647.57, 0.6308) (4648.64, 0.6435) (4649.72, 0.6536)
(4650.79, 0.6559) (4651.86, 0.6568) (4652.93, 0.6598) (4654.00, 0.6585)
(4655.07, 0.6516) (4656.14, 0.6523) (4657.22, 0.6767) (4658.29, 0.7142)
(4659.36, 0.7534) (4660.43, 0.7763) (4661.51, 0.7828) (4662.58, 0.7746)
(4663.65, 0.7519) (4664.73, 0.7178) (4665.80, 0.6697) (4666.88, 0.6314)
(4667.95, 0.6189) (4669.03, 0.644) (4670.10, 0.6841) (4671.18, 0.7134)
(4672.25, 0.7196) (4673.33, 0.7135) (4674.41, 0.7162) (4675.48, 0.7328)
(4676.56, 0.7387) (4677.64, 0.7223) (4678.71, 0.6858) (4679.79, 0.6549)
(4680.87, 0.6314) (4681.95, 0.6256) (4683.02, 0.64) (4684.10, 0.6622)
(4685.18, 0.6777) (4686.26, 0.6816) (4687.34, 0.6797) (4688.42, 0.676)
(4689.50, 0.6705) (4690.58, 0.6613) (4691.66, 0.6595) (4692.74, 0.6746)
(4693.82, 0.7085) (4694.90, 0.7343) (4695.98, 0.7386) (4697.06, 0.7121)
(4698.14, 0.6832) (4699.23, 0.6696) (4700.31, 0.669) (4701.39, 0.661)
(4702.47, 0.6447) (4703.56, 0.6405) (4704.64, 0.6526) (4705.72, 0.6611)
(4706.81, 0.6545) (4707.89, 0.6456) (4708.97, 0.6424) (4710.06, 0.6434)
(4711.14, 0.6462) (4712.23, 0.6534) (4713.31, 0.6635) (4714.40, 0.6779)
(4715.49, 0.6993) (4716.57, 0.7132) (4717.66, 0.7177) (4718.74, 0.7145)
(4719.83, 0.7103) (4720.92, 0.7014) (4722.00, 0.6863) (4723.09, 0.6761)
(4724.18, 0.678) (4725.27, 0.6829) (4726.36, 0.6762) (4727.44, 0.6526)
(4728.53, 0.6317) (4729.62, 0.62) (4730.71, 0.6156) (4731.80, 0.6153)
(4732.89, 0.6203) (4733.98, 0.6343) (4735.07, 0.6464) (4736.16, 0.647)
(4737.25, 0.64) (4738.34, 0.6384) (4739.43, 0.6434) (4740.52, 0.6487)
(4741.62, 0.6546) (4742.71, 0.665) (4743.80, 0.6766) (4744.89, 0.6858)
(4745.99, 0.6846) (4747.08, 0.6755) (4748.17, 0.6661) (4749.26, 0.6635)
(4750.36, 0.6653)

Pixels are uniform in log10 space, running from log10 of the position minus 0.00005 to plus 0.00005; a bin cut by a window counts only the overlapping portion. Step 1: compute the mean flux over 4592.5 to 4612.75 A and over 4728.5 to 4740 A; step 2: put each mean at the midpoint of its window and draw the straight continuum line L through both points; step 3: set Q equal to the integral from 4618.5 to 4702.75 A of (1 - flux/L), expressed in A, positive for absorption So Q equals -3.6 A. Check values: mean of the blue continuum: 0.679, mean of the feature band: 0.687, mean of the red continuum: 0.632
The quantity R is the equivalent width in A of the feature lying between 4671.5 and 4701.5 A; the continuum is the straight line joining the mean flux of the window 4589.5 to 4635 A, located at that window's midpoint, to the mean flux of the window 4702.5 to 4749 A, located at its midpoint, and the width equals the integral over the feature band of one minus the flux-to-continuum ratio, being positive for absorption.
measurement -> -0.6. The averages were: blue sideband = 0.691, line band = 0.686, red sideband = 0.662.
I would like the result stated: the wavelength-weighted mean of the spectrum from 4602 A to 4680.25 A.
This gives 0.688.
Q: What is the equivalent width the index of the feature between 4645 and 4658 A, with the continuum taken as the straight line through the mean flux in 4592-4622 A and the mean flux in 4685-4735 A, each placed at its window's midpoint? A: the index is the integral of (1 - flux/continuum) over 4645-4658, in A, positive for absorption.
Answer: 0.5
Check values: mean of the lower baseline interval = 0.682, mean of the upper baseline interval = 0.67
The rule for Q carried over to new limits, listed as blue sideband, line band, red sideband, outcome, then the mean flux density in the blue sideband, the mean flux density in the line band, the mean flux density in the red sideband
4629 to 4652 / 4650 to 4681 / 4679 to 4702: -0.90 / 0.677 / 0.696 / 0.675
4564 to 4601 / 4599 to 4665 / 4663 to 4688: -0.73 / 0.675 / 0.687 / 0.683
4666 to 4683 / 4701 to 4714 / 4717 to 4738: 0.35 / 0.681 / 0.651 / 0.661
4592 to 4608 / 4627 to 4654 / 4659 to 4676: 0.70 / 0.672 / 0.678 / 0.712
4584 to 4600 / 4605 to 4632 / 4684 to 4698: -0.71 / 0.676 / 0.697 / 0.688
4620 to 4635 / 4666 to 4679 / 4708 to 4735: -0.04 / 0.715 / 0.693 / 0.665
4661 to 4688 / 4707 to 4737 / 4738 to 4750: 0.43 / 0.691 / 0.663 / 0.664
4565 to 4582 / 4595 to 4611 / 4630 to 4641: 0.09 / 0.676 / 0.68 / 0.692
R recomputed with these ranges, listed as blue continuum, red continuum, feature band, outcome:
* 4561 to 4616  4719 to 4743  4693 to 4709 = -0.39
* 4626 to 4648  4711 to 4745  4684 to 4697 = -0.29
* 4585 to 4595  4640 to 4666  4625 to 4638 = -0.58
